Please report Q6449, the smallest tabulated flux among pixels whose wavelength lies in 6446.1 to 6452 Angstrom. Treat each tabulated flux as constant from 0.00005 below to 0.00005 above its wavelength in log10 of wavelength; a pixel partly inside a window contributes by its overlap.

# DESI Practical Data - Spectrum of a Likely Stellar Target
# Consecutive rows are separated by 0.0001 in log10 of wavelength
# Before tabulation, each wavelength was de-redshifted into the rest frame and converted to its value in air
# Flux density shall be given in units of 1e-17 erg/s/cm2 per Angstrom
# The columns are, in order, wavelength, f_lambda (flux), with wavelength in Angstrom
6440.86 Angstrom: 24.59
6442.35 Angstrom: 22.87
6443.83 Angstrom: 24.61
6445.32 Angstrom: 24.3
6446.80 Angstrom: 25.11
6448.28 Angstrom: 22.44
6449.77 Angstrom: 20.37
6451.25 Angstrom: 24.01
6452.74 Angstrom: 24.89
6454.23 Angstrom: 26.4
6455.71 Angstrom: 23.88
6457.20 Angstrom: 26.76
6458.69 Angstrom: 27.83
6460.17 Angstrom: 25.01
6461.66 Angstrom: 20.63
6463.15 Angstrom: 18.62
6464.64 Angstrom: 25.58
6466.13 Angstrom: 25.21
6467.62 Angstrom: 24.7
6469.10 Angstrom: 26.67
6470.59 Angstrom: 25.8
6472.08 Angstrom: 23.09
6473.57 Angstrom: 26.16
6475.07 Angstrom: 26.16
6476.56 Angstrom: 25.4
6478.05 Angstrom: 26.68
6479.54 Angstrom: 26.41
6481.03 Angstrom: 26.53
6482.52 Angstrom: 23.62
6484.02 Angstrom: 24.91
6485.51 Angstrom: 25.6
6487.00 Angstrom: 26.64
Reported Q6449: 20.37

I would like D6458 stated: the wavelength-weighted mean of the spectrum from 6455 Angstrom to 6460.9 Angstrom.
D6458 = 25.9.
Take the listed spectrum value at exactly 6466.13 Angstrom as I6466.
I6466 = 25.21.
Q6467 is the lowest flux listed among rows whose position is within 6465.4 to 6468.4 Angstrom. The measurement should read 24.7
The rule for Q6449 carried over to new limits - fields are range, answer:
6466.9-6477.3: 23.09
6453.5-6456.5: 23.88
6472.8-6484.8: 23.62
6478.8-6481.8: 26.41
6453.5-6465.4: 18.62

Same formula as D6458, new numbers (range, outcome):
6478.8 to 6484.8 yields 25.4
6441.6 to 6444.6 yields 23.7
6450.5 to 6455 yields 25.1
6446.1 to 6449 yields 23.8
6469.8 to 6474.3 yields 25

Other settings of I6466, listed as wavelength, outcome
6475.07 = 26.16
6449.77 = 20.37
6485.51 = 25.6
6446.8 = 25.11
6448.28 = 22.44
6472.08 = 23.09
